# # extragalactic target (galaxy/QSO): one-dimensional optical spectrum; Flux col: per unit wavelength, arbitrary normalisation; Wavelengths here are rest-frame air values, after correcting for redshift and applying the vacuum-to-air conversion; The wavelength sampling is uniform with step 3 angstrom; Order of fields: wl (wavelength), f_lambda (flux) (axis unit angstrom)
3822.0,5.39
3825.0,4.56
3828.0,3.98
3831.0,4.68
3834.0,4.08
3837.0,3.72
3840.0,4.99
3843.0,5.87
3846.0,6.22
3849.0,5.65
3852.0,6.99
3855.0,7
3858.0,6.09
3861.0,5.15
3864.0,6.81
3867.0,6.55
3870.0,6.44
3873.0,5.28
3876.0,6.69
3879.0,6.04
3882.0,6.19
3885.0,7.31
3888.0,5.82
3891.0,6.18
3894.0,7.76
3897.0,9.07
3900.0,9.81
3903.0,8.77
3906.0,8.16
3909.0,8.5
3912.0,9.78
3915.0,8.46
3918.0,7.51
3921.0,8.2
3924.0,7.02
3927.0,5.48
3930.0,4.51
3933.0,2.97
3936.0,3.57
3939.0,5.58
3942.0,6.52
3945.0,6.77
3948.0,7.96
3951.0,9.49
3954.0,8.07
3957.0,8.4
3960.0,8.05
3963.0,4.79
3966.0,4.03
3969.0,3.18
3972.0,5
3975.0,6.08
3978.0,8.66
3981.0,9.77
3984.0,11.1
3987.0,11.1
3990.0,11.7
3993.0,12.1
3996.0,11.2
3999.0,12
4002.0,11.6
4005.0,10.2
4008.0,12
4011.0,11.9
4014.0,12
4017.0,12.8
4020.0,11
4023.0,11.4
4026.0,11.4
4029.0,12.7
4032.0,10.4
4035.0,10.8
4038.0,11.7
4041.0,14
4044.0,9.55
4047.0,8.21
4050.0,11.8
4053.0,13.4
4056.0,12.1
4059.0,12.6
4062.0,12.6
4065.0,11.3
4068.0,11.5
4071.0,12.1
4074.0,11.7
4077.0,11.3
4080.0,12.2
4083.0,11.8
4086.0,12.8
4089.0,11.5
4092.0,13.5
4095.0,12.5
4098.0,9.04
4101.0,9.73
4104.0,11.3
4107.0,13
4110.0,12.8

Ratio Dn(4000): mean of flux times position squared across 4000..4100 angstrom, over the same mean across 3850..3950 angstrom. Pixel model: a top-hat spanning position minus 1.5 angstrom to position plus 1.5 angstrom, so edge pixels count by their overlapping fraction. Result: 1.8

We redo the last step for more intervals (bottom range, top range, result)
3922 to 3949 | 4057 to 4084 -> 2.27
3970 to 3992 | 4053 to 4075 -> 1.40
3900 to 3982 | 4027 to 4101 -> 1.80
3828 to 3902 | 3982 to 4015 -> 1.97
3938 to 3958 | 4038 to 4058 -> 1.60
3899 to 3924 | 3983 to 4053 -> 1.42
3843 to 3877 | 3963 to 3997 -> 1.42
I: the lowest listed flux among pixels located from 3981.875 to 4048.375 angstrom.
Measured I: 8.21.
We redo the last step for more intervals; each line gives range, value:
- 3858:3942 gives 2.97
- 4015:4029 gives 11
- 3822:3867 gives 3.72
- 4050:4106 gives 9.04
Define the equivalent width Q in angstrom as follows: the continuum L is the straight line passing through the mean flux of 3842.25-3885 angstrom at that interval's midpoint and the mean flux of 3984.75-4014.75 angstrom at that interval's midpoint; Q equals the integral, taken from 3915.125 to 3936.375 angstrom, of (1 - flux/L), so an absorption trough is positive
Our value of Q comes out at 6.66 angstrom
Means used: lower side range 6.26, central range 5.9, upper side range 11.6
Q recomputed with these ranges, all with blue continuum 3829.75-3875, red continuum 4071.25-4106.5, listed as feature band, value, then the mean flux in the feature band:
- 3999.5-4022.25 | -4.62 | 11.7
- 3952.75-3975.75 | 6.93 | 5.92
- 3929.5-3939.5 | 4.88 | 3.98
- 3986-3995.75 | -2.57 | 11.6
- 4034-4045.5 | -1.26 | 11.5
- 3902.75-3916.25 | -3.00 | 8.74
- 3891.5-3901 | -2.40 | 8.55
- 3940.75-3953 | 0.56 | 7.72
